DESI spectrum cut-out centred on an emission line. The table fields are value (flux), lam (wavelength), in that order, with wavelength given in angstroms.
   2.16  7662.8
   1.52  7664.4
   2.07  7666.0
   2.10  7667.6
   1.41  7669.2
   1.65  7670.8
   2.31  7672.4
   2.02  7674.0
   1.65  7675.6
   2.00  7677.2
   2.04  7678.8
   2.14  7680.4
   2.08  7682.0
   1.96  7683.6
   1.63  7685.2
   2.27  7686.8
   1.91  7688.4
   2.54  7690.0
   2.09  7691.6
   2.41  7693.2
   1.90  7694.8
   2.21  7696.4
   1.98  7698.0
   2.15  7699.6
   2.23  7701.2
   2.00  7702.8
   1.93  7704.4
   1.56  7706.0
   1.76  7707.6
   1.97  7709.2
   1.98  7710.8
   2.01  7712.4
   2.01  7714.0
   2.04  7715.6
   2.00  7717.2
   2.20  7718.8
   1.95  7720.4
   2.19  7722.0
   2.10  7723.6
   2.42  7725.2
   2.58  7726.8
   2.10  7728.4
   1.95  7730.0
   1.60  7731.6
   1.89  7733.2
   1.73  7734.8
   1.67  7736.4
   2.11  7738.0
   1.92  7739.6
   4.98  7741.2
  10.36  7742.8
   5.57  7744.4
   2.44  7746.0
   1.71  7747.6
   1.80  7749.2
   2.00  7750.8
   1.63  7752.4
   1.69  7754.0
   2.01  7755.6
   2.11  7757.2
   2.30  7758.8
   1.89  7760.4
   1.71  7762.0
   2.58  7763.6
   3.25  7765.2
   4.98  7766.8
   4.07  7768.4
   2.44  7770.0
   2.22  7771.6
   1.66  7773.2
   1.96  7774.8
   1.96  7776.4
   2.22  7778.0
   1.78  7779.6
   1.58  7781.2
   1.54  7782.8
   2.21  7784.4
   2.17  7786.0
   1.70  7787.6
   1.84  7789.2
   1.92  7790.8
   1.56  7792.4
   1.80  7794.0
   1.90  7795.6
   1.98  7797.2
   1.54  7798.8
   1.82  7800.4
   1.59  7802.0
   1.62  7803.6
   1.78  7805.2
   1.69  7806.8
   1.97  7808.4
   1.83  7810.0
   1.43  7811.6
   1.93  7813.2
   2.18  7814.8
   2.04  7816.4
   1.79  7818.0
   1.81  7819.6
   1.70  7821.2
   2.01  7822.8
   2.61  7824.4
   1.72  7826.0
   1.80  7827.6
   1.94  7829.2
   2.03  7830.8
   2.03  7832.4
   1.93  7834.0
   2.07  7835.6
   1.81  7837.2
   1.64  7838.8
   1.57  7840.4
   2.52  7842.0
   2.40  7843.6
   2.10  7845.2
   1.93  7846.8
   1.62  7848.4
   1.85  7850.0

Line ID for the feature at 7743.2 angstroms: H-alpha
